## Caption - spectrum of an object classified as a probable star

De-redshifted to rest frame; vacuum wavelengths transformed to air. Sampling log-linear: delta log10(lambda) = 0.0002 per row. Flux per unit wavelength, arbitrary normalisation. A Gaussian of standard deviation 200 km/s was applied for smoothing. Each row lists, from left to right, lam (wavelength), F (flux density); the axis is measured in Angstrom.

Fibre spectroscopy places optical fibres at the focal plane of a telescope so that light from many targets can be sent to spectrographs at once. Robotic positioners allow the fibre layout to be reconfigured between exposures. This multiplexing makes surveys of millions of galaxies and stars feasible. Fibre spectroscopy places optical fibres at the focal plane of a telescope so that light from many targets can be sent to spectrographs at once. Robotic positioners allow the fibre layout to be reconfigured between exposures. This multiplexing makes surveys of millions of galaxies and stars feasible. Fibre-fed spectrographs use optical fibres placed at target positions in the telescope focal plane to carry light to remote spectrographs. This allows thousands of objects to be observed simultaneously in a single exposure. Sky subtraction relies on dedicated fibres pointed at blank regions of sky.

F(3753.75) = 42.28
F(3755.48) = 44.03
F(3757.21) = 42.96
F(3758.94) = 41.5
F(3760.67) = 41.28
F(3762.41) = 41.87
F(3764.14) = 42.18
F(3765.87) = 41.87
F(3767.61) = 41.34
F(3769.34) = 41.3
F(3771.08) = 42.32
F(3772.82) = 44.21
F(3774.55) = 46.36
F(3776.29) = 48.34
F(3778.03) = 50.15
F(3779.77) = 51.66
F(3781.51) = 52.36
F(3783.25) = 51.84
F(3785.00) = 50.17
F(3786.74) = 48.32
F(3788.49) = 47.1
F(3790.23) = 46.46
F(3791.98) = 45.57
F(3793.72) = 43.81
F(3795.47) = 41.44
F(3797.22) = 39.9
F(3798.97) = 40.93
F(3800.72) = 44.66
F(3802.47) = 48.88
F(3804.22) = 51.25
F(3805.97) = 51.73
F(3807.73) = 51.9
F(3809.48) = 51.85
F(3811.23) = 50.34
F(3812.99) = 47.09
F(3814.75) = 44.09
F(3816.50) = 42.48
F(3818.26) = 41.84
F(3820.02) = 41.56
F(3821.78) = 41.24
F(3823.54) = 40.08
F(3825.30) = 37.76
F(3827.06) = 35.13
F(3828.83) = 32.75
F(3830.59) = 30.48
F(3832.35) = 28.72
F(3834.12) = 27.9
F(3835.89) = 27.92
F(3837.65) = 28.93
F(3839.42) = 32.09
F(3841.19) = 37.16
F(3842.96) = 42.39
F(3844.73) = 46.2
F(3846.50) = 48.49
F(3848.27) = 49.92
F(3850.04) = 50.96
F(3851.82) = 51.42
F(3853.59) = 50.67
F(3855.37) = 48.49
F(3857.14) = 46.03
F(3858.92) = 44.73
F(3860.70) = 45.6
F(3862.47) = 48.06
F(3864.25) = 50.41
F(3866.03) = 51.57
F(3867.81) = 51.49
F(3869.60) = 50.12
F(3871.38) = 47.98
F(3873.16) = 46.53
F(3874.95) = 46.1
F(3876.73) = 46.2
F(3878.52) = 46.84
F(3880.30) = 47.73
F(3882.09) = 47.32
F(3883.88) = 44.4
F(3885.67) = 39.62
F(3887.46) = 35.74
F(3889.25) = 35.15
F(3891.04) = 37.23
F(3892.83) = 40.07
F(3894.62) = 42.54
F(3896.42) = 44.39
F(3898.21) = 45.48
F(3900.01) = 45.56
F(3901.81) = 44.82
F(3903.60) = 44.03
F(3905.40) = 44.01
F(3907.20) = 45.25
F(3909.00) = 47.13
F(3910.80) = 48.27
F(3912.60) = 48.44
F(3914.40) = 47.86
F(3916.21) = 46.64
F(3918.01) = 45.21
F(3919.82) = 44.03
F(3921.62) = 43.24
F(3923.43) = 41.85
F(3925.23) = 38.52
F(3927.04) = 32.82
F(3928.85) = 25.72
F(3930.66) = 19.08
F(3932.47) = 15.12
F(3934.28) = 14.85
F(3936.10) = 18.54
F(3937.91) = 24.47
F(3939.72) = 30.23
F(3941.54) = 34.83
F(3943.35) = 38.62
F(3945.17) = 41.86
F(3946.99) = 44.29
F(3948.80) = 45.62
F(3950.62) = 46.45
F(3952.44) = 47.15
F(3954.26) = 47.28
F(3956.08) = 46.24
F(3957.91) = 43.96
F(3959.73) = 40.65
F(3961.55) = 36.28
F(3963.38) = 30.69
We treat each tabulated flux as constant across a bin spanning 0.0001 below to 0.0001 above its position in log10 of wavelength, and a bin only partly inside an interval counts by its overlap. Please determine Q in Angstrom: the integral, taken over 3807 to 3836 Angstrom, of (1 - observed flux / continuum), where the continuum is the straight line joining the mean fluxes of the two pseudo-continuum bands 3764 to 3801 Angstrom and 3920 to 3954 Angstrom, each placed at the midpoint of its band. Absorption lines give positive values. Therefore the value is 2.0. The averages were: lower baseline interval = 45.6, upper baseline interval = 34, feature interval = 39.8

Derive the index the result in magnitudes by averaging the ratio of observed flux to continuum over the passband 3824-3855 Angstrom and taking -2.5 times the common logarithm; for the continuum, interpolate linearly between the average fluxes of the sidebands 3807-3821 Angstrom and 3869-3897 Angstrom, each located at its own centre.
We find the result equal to 0.16 mag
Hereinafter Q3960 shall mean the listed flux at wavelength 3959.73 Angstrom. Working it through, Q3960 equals 40.65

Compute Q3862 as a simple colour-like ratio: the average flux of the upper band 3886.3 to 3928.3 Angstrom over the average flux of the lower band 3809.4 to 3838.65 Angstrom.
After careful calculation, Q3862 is 1.1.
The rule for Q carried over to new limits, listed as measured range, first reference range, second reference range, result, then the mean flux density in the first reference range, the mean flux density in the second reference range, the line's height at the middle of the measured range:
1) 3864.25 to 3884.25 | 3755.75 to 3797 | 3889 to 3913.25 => -1.7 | 45.3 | 43.9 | 44.2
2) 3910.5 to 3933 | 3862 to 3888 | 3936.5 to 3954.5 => 1.9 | 46.8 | 39.2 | 41.8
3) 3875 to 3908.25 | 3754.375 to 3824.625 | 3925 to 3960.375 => -4.3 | 45.4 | 34.7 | 38.3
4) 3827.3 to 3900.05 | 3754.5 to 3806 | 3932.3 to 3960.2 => -3.4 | 45.4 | 36.8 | 41.1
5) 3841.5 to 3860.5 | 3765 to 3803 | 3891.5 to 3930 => -1.4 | 45.8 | 42.9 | 44.3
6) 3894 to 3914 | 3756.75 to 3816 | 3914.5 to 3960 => -3.4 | 46.1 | 36.8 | 38.9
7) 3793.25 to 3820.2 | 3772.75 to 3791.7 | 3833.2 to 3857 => 0.1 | 48.9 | 41.9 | 46.2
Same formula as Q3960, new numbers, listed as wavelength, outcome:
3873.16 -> 46.53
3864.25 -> 50.41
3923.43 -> 41.85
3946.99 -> 44.29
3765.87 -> 41.87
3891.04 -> 37.23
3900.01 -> 45.56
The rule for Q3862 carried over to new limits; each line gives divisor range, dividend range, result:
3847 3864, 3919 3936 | 0.62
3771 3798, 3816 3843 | 0.75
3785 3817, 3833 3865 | 0.92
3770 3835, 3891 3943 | 0.86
